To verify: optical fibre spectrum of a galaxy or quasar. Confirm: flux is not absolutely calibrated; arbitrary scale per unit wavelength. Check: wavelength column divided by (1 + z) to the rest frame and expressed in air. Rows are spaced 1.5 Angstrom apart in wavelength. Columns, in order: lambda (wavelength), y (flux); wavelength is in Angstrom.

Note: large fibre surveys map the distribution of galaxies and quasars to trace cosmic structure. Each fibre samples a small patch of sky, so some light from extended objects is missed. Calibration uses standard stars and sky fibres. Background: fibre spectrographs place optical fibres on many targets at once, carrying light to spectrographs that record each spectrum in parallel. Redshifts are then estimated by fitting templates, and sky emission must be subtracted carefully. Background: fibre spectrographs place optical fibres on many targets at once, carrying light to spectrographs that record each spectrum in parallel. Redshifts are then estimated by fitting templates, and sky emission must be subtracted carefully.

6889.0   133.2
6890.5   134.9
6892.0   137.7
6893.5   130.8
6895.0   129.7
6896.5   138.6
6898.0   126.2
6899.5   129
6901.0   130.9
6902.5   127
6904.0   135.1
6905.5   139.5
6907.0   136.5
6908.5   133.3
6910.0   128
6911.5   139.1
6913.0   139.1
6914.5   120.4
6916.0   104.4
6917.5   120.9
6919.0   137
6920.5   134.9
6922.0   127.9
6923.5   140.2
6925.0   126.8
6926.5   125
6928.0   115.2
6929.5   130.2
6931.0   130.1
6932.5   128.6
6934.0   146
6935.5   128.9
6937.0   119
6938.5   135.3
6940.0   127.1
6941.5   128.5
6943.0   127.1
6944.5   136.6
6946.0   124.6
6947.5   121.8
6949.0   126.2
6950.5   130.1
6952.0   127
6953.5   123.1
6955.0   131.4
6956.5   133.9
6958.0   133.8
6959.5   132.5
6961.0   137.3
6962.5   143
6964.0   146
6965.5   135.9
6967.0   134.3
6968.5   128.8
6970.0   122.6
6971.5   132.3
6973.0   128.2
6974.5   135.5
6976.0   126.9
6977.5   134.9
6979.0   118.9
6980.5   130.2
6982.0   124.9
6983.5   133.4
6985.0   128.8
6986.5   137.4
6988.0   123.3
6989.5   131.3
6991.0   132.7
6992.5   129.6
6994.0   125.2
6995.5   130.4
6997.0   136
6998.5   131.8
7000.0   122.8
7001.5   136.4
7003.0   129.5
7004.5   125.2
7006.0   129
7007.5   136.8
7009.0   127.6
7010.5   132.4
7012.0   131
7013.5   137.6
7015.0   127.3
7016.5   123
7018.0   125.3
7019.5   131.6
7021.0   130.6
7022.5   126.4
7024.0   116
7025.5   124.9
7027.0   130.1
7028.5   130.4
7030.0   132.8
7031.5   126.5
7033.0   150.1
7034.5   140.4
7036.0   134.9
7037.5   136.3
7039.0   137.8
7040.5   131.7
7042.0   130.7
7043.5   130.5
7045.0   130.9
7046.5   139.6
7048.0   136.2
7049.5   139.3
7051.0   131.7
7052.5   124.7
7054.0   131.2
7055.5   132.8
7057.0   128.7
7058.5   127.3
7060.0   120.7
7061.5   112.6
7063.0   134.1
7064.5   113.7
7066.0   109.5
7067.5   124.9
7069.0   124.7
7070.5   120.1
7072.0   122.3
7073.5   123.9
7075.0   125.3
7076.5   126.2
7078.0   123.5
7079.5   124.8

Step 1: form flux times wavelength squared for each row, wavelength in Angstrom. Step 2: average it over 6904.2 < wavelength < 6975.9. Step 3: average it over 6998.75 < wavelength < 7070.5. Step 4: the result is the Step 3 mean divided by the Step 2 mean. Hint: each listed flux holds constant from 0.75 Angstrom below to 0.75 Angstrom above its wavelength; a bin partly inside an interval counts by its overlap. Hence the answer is 1.0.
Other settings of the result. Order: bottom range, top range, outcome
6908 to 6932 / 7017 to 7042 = 1.06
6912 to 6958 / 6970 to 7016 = 1.03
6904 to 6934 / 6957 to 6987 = 1.03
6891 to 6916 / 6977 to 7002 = 1.01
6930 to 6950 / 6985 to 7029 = 1.02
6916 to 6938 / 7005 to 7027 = 1.03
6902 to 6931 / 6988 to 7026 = 1.02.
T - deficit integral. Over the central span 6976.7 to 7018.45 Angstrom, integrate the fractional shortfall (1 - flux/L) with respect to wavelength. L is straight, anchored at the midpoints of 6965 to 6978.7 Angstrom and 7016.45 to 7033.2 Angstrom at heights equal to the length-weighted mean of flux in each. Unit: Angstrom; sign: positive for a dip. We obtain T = -0.06 Angstrom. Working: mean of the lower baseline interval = 131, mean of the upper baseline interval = 129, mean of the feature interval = 130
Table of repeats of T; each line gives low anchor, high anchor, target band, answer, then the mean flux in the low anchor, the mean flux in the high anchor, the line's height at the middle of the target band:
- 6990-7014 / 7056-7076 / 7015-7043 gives -0.8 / 131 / 122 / 127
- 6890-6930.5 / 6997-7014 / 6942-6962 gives 0.1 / 130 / 131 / 131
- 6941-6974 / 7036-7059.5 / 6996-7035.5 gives 0.5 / 131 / 133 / 132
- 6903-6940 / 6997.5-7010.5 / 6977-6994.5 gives 0.1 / 130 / 130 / 130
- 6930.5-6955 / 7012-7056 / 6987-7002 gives 0.1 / 129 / 132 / 130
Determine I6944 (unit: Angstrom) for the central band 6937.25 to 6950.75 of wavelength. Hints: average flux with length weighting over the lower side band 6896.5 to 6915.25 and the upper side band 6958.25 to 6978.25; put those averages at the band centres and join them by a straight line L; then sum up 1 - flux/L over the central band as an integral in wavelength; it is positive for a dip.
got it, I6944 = 0.50 Angstrom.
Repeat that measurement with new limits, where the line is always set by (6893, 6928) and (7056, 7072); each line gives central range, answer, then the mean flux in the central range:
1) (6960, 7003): -1.7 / 131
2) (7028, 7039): -1.1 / 136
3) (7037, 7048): -1.0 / 134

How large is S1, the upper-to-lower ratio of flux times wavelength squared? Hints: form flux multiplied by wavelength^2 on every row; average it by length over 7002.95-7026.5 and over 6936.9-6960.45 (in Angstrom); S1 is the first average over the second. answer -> 1.01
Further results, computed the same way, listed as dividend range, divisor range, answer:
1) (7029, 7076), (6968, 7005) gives 1.02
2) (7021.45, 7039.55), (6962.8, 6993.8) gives 1.02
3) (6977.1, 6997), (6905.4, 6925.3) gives 1.01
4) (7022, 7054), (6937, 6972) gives 1.04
